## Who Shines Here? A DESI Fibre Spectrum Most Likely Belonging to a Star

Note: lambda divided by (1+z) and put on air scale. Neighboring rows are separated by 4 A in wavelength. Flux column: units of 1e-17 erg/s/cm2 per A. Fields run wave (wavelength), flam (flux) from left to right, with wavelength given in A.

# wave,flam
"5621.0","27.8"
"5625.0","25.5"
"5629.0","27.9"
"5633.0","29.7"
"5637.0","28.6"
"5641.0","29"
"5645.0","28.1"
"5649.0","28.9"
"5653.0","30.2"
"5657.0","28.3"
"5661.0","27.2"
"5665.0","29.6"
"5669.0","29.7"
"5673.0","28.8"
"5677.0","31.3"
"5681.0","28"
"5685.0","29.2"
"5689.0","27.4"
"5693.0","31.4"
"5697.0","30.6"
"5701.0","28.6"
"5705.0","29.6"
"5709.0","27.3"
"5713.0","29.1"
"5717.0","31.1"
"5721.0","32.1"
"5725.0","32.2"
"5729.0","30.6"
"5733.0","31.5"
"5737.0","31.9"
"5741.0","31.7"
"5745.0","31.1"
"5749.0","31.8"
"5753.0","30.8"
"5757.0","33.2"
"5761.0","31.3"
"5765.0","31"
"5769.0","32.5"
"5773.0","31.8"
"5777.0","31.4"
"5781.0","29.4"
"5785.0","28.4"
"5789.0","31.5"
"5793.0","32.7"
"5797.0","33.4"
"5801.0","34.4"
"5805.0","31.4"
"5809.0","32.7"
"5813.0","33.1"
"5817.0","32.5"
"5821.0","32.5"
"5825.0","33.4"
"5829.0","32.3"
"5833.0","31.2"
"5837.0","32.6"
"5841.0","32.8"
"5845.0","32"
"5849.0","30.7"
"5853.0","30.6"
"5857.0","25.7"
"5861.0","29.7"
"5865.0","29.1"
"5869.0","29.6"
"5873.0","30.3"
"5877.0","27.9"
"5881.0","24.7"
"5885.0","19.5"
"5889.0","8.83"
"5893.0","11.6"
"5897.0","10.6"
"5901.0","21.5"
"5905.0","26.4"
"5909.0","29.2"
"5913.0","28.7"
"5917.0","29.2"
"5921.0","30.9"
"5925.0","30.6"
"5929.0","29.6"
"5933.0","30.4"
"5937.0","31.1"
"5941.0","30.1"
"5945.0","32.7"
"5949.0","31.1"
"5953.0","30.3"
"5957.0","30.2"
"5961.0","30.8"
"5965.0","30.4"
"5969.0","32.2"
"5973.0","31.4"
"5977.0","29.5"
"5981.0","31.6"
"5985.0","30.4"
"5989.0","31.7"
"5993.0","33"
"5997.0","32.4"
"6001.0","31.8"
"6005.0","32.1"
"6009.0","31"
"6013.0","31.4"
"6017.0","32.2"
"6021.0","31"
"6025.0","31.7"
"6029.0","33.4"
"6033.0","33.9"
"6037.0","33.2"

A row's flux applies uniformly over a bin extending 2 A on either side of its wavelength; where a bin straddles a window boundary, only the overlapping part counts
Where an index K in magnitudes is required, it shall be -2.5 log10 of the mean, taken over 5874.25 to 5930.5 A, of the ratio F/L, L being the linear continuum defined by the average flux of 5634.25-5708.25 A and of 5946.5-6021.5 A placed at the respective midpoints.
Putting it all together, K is 0.29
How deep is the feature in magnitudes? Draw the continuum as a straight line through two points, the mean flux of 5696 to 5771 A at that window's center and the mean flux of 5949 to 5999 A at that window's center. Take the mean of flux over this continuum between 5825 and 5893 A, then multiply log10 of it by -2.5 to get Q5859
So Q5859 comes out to 0.13 mag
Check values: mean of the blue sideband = 31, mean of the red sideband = 31.2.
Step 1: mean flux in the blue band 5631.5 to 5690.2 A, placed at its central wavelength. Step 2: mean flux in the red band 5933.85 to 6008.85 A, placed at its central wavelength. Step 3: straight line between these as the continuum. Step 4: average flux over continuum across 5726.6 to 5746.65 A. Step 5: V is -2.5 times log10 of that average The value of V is -0.067 mag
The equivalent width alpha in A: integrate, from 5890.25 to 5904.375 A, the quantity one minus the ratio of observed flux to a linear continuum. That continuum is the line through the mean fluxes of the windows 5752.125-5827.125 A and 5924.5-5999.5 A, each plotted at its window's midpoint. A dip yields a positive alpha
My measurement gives 7.2 A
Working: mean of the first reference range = 32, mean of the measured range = 15.4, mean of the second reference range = 31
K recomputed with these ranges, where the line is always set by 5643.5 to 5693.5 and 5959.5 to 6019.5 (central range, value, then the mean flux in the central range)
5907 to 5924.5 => 0.05 mag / 29.6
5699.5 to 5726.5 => -0.02 mag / 30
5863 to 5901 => 0.39 mag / 21.4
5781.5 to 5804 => -0.07 mag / 31.9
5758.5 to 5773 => -0.07 mag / 31.7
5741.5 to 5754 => -0.06 mag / 31.3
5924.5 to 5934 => 0.03 mag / 30.1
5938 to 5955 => 0.00 mag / 31.1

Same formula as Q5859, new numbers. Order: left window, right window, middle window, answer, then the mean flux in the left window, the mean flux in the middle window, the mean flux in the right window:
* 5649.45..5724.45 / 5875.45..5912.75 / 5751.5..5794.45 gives -0.214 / 29.5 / 31.3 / 20.3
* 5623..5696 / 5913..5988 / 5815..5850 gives -0.082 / 28.8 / 32.3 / 30.7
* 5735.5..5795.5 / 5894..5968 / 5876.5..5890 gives 0.401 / 31.4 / 20.2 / 28.4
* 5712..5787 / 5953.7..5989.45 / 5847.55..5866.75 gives 0.070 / 31.2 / 29.1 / 30.9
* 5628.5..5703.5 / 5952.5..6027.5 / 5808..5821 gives -0.090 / 29.1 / 32.7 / 31.4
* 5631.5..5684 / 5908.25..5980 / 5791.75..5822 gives -0.106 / 29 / 32.9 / 30.5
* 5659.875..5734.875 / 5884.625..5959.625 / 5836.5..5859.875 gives -0.122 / 29.8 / 30.6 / 26.1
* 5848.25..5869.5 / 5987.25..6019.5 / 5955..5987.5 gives 0.017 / 29.1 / 30.8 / 31.9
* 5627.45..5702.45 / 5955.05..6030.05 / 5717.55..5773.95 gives -0.070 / 29.1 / 31.7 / 31.5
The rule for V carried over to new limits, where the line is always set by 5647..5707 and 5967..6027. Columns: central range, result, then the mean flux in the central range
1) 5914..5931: 0.04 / 30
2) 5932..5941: 0.02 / 30.6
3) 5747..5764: -0.07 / 31.7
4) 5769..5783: -0.04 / 31.1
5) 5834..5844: -0.07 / 32.5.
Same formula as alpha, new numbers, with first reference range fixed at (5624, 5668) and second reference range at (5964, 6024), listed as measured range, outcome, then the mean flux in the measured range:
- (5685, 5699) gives -0.4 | 29.7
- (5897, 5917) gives 3.7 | 25.1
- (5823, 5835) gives -0.9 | 32.3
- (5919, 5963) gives 0.5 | 30.7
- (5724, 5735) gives -0.8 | 31.4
